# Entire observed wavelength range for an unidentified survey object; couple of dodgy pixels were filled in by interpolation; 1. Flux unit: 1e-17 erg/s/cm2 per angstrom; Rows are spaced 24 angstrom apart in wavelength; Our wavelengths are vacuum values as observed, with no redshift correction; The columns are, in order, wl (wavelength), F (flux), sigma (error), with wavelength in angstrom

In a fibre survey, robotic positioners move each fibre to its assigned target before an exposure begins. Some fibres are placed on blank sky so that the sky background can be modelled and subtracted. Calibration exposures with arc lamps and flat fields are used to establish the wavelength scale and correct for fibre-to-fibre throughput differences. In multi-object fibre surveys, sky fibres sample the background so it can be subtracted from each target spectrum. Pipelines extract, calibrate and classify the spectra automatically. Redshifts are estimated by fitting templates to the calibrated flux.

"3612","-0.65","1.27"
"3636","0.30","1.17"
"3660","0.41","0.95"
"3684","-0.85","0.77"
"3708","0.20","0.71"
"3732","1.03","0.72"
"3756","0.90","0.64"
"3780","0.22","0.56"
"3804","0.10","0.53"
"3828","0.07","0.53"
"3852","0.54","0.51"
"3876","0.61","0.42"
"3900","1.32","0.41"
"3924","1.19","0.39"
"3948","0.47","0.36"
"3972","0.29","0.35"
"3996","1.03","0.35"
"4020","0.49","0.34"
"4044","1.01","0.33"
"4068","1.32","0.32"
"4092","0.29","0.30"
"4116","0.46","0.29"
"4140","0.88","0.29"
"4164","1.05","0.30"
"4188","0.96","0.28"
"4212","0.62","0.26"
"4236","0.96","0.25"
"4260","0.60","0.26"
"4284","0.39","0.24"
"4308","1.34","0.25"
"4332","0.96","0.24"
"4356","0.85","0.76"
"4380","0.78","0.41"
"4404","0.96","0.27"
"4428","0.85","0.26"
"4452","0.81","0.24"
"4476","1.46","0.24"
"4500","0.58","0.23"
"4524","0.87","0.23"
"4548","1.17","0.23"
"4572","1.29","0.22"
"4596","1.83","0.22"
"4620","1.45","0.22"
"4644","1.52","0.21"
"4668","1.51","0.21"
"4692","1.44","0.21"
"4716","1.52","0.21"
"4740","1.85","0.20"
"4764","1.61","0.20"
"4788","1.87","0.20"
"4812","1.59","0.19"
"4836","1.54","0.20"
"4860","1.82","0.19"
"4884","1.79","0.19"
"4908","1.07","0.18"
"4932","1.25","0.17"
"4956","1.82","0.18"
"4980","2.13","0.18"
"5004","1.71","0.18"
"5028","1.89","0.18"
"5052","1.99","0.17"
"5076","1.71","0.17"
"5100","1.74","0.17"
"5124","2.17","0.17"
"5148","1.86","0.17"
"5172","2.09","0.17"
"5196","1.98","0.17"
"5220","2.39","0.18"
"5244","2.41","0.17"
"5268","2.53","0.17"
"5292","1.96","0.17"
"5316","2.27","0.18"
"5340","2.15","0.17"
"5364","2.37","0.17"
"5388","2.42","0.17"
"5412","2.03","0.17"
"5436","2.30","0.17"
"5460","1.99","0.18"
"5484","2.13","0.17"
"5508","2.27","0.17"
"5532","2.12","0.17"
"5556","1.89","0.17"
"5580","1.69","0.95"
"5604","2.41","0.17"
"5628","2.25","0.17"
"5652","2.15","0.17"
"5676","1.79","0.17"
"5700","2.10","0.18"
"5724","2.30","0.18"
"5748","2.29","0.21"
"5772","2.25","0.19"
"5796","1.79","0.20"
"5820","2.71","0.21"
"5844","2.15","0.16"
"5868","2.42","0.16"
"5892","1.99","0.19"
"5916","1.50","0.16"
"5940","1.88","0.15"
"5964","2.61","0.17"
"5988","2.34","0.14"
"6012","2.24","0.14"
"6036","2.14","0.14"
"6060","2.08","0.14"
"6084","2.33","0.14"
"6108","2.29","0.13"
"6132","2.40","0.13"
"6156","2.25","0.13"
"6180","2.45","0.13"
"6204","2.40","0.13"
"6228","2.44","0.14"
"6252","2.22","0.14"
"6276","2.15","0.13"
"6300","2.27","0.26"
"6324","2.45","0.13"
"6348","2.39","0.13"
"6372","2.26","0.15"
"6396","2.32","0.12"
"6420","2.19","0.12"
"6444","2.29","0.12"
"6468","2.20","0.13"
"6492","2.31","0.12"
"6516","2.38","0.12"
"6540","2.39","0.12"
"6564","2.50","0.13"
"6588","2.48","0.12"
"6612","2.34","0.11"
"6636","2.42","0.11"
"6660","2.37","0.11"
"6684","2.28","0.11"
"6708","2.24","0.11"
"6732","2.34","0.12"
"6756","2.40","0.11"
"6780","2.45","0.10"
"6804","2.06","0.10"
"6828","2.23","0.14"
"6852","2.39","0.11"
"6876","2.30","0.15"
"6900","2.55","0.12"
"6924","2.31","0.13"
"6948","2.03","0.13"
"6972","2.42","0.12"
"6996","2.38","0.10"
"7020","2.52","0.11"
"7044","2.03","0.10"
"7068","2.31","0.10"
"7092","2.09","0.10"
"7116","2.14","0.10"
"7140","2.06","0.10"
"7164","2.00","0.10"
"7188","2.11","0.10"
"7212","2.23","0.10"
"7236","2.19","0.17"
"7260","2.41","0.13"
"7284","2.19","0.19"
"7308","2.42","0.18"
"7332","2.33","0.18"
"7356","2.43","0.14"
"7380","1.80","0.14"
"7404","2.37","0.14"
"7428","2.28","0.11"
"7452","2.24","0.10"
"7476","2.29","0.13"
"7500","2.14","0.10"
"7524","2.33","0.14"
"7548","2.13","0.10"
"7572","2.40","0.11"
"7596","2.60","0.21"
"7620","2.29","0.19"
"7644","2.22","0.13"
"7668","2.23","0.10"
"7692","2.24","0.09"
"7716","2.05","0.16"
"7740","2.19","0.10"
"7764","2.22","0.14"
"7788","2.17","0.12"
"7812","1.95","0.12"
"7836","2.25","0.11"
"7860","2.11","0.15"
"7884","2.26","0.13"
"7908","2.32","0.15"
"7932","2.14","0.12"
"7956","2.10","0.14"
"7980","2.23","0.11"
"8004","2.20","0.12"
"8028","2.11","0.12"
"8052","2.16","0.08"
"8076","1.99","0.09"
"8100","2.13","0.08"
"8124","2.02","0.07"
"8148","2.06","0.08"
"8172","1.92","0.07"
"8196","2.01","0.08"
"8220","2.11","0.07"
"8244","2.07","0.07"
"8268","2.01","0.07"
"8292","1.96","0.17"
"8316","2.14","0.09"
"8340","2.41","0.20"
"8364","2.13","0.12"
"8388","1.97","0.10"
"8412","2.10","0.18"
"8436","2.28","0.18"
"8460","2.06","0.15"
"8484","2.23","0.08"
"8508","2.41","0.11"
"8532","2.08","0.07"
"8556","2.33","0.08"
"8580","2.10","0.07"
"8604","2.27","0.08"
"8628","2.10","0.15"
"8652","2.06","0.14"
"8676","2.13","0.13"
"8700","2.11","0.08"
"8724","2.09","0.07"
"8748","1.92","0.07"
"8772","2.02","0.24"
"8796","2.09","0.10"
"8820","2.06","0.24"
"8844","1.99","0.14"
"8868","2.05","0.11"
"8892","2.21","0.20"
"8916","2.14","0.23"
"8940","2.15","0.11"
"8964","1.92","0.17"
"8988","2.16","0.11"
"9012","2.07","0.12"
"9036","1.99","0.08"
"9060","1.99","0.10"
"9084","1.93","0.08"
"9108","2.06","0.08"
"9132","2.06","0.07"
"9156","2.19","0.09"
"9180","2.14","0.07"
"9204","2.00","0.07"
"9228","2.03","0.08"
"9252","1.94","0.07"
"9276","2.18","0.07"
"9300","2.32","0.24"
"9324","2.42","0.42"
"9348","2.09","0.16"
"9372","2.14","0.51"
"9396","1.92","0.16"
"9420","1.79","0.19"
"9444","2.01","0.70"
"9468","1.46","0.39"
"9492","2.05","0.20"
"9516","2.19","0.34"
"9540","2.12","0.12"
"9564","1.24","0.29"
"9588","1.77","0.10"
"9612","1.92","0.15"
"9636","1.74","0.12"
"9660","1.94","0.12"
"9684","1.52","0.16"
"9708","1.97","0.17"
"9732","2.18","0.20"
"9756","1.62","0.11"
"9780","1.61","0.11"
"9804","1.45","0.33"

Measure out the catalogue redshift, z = 0.142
